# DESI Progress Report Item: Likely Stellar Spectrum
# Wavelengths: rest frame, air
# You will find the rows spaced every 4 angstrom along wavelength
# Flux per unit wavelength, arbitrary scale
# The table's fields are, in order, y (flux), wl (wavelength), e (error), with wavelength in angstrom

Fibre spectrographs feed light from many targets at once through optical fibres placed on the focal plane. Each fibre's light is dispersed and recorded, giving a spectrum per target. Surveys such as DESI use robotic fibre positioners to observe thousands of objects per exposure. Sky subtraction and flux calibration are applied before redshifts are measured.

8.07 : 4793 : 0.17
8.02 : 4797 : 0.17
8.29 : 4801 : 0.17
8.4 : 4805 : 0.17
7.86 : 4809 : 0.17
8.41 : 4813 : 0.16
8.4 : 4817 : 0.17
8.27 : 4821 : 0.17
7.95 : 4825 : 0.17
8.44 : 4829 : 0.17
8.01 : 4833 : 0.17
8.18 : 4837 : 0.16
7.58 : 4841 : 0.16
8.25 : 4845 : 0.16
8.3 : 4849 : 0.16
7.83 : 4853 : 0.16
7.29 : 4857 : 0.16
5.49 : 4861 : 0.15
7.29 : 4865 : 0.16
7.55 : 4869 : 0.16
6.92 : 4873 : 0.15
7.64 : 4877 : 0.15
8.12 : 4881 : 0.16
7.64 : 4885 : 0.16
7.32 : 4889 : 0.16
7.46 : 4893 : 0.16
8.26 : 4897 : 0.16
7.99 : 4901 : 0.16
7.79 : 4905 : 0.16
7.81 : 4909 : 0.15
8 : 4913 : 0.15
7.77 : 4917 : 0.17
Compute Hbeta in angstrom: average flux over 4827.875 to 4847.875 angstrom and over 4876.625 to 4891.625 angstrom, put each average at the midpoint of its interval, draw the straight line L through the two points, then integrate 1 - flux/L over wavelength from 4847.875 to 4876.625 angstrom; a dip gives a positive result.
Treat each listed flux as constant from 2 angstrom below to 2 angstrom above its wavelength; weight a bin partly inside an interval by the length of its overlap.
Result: 2.3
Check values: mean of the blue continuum 8.09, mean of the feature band 7.23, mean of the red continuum 7.68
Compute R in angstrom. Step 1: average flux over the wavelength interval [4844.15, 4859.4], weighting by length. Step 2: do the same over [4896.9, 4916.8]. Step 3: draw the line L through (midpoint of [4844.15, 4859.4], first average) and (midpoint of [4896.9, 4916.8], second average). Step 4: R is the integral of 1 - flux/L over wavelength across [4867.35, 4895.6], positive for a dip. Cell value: 1.2 angstrom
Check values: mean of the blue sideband 7.83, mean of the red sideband 7.92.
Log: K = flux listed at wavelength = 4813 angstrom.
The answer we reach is 8.41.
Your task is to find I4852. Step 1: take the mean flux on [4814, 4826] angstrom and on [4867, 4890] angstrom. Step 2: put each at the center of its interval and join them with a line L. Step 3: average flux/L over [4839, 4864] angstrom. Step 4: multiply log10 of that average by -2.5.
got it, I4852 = 0.06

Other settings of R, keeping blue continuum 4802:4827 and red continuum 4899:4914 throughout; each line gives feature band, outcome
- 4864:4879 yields 1.2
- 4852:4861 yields 1.1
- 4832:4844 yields 0.3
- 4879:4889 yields 0.3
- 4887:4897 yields 0.5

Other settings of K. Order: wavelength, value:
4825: 7.95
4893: 7.46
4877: 7.64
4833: 8.01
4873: 6.92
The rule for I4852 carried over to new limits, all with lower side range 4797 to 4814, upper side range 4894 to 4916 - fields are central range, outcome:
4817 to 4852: 0.00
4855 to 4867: 0.20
